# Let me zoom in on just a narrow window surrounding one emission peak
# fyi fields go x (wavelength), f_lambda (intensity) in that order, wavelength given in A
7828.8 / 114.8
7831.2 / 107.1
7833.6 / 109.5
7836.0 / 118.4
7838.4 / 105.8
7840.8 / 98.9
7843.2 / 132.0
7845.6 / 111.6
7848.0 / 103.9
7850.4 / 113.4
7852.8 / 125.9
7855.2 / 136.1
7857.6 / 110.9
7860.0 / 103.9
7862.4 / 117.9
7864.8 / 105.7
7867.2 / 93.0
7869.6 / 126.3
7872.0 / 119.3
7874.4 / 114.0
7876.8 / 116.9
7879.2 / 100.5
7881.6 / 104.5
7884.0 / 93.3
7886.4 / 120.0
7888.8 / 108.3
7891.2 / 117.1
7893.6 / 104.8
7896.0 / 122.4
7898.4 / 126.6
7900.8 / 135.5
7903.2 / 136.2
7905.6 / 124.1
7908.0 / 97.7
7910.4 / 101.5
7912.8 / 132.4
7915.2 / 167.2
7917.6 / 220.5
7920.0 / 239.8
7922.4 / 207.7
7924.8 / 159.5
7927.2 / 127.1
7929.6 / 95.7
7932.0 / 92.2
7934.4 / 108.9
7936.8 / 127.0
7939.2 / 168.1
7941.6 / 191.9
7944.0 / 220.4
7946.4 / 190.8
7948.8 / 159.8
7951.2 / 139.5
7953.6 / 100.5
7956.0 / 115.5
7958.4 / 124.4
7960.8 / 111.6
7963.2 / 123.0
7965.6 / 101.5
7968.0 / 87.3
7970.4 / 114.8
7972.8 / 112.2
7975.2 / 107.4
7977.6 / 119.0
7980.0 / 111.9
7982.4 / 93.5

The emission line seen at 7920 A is H-alpha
